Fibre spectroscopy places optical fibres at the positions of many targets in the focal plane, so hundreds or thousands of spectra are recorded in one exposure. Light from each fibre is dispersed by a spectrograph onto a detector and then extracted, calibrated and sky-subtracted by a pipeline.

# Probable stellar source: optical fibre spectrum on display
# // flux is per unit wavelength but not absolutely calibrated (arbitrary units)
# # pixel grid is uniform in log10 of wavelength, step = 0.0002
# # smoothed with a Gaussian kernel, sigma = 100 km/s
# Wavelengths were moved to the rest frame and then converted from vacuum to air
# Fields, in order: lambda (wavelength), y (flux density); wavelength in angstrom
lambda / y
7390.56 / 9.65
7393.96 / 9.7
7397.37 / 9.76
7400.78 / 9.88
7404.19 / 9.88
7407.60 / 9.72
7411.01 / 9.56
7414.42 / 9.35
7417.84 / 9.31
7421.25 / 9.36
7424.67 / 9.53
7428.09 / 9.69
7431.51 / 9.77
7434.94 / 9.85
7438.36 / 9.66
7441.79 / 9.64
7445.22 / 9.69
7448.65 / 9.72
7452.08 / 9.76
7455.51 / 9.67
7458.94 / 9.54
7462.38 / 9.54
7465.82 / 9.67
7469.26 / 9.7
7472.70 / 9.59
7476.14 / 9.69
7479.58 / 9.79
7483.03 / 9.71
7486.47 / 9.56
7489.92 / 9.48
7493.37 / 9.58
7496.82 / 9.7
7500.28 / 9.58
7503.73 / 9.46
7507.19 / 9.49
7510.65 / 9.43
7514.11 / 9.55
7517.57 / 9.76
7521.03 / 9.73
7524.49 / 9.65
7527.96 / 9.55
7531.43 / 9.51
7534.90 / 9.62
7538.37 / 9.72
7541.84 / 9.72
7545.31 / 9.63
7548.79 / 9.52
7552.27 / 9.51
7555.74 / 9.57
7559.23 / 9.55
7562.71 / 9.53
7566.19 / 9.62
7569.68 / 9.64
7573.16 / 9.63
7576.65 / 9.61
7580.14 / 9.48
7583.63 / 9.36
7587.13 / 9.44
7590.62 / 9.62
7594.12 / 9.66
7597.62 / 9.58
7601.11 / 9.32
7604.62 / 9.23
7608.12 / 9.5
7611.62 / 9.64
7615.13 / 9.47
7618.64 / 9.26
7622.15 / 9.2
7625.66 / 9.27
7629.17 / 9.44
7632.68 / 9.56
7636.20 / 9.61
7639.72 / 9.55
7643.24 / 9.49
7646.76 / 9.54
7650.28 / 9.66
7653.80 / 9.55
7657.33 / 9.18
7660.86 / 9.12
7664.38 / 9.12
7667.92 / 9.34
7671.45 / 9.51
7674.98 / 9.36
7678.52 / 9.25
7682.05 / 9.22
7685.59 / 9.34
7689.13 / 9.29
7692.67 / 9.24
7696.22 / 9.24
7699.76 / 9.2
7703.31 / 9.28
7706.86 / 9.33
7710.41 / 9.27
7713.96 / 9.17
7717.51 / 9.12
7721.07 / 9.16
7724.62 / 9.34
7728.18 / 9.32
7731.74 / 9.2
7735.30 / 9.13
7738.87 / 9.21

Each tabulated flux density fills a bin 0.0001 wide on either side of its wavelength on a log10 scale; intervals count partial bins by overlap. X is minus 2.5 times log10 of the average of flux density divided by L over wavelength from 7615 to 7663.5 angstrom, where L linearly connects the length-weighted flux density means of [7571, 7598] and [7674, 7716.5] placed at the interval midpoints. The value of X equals 0.00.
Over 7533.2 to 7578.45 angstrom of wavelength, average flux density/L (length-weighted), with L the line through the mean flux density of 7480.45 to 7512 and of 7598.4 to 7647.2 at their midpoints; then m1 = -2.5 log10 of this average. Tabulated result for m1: -0.012 mag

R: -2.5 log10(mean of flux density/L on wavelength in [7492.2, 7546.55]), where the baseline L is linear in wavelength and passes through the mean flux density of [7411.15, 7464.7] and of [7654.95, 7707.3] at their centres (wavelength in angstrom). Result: -0.013 mag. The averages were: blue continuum 9.6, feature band 9.61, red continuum 9.27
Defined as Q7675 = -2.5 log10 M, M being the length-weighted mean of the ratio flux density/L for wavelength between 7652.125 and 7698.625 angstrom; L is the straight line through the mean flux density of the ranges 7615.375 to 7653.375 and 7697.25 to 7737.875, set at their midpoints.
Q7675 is 0.01 mag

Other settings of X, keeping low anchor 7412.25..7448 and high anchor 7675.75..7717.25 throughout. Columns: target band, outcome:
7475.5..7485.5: -0.02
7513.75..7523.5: -0.03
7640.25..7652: -0.03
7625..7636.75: -0.02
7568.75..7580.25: -0.02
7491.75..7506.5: -0.01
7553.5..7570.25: -0.02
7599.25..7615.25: -0.01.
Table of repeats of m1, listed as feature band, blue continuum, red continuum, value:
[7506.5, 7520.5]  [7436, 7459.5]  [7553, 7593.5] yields 0.00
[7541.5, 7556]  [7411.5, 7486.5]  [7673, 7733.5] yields -0.01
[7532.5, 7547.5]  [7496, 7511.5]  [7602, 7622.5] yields -0.02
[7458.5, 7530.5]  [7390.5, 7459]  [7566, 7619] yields 0.00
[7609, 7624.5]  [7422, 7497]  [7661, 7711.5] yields 0.00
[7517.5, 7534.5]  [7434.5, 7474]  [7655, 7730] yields -0.01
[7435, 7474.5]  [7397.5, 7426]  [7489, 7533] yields -0.01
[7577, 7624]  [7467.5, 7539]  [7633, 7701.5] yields 0.00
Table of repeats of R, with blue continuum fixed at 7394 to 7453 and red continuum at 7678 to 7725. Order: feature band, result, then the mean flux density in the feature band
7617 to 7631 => 0.01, 9.3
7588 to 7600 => -0.02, 9.6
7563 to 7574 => -0.02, 9.62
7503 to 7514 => 0.01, 9.47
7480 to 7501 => -0.01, 9.61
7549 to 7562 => -0.01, 9.54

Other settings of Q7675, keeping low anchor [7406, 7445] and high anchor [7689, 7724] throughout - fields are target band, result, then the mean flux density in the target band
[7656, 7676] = 0.00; 9.27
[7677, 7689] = 0.00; 9.28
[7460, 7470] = -0.01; 9.62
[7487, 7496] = -0.01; 9.55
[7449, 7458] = -0.02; 9.71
